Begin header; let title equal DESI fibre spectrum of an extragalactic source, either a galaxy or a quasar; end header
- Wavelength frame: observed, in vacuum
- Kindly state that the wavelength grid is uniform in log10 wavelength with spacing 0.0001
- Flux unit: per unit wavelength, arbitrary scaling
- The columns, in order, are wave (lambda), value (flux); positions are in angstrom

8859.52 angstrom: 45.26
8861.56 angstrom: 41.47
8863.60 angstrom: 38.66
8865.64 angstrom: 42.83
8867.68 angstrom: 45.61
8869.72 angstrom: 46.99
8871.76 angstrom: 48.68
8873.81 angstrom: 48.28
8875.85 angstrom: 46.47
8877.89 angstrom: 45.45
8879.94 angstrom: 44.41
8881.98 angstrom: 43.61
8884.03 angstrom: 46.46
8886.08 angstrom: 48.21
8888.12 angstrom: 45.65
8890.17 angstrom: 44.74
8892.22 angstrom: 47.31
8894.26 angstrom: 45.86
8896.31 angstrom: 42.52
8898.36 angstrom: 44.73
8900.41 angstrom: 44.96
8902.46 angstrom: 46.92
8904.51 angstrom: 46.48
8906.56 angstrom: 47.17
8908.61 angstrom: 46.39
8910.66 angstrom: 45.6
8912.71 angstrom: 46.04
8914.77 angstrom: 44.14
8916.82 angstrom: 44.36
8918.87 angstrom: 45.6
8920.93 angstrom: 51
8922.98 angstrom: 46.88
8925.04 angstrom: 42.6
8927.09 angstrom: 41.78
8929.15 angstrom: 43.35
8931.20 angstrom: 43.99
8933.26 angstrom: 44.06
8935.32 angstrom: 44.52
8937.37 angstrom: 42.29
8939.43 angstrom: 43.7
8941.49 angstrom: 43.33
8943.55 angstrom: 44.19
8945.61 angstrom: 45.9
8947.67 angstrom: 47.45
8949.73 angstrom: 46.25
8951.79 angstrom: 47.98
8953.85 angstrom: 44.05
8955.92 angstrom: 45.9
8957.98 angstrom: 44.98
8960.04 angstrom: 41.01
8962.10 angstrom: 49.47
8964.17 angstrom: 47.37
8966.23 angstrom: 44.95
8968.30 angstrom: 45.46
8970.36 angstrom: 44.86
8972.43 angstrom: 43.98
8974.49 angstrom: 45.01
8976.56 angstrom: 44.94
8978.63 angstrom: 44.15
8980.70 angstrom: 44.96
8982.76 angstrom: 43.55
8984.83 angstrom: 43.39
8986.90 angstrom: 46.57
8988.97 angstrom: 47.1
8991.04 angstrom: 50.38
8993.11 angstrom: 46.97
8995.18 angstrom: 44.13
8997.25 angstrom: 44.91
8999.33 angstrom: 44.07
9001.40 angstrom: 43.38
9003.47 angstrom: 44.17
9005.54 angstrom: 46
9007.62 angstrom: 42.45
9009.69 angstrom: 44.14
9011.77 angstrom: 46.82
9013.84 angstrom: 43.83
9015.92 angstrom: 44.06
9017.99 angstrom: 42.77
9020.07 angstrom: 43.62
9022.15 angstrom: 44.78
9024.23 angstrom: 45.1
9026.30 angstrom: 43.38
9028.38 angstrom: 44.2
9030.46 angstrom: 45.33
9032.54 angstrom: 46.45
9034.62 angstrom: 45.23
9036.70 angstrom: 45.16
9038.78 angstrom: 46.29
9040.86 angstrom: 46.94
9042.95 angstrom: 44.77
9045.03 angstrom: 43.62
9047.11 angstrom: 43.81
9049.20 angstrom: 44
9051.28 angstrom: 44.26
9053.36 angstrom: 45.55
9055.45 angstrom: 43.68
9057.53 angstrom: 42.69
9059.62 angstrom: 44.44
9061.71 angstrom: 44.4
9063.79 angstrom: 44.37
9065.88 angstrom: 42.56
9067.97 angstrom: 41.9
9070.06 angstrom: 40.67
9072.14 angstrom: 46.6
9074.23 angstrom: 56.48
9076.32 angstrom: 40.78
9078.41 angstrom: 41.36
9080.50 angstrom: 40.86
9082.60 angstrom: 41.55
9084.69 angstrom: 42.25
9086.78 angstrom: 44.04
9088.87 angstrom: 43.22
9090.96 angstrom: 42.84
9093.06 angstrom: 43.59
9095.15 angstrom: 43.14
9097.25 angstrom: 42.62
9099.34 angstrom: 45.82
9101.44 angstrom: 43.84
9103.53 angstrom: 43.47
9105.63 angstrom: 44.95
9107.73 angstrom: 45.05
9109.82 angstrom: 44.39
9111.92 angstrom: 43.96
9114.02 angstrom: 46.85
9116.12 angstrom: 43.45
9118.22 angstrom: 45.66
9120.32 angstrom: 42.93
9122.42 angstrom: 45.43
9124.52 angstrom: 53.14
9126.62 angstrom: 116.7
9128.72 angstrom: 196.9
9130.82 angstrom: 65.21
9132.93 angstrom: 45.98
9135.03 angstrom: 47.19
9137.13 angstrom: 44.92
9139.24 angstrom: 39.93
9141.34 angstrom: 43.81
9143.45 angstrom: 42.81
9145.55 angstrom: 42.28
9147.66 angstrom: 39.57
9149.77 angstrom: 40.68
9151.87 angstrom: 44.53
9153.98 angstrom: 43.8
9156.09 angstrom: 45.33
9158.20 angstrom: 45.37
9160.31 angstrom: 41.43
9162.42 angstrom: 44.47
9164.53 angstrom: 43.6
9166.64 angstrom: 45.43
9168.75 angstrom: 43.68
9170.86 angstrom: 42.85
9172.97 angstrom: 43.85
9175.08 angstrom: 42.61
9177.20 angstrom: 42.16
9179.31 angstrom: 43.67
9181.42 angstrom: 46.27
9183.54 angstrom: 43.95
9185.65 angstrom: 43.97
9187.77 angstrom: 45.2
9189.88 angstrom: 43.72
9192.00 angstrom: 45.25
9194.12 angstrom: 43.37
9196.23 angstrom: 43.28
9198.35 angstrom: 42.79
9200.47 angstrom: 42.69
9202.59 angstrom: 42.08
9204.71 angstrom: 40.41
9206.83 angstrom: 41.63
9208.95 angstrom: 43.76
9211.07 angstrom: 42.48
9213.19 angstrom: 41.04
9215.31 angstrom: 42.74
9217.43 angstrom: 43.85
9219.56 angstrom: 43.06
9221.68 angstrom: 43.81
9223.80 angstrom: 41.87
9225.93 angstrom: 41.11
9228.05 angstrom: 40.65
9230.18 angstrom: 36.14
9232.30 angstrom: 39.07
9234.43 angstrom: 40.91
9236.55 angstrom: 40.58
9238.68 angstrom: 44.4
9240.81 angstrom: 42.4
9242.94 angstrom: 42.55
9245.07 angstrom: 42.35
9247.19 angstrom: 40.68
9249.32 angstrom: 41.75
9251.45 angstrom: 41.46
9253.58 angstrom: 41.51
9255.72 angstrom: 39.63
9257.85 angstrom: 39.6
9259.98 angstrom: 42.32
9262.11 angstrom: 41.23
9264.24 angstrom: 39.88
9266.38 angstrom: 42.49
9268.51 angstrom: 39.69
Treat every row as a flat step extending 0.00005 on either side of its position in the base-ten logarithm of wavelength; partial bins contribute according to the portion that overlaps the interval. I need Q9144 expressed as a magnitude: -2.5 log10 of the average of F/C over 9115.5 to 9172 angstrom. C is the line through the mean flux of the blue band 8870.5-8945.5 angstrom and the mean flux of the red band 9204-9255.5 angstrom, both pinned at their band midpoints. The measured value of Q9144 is -0.24 mag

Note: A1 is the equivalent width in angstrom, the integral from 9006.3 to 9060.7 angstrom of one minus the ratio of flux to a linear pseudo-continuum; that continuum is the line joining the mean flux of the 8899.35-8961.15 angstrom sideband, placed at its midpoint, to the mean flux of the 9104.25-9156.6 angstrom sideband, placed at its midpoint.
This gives 5.8 angstrom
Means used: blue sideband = 45.1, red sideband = 54.2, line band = 44.5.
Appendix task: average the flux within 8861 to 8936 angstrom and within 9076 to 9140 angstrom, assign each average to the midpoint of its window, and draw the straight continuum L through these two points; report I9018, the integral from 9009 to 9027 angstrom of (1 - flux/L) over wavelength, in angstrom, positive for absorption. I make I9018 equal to 1.8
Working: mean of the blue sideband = 45.3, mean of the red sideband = 52.2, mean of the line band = 44.3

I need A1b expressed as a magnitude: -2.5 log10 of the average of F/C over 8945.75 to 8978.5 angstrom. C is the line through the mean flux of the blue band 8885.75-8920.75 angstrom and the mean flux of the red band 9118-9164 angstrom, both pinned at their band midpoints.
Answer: 0.06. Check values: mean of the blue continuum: 45.8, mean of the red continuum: 55.4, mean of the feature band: 45.5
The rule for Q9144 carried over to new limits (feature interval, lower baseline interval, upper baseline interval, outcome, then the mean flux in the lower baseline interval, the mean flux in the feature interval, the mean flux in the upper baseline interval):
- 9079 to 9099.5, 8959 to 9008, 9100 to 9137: 0.29 mag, 45.2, 42.8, 59.2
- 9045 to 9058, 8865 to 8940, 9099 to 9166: 0.13 mag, 45.4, 44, 52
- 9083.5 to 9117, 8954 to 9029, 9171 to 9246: -0.01 mag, 44.9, 44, 42.6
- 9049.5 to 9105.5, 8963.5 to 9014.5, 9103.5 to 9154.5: 0.17 mag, 45.1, 43.8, 54.5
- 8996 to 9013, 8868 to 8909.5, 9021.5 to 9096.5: 0.01 mag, 46.1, 44.5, 44.2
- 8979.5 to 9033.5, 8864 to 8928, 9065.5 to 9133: 0.10 mag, 45.7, 44.9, 52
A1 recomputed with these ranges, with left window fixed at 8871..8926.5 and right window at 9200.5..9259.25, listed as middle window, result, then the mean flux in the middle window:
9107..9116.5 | -0.4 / 44.8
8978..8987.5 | 0.1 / 44.5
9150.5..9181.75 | -1.1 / 43.9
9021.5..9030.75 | -0.1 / 44.5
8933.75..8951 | 0.2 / 44.7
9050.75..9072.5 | 0.1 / 43.6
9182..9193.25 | -0.6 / 44.5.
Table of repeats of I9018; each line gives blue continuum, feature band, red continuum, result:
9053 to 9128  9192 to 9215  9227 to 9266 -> 0.1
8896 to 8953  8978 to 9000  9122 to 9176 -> 1.0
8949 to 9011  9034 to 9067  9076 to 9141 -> 3.0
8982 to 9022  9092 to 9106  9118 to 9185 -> 1.6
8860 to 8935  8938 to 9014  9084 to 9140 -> 5.0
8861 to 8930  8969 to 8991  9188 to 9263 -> -0.3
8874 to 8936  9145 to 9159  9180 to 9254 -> 0.0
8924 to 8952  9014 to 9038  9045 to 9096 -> -0.4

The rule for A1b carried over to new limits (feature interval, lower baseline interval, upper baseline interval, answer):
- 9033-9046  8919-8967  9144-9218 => -0.03 mag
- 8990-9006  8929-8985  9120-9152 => 0.07 mag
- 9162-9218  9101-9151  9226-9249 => 0.08 mag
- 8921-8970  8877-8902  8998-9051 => 0.00 mag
